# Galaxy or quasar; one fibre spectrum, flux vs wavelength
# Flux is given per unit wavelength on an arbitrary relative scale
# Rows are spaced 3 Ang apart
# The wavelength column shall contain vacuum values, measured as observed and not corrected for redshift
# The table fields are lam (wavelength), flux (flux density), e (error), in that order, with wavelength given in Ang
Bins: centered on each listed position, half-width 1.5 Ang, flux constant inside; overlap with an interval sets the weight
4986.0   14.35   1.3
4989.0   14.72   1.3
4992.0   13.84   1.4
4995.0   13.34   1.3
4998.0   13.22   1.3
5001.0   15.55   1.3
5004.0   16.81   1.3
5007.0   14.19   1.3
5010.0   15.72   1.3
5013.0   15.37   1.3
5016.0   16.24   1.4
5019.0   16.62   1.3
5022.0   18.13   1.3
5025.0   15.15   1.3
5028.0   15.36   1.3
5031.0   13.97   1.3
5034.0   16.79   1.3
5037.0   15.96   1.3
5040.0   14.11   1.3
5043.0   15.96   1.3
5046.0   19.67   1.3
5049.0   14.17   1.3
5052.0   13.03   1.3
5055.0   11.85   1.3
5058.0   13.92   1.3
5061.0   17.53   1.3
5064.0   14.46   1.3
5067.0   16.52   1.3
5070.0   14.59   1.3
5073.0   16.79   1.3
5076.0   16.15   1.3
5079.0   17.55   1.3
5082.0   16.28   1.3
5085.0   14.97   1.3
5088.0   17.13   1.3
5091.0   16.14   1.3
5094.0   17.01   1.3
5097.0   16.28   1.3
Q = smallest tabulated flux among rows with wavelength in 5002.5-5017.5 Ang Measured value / 14.19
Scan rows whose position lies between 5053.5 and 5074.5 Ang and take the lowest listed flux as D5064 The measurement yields 11.85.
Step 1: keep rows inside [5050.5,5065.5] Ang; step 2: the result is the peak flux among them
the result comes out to 17.53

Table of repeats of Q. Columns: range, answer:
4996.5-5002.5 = 13.22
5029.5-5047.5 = 13.97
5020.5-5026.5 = 15.15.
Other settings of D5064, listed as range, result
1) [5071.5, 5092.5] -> 14.97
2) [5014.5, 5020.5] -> 16.24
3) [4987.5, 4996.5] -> 13.34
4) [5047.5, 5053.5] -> 13.03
